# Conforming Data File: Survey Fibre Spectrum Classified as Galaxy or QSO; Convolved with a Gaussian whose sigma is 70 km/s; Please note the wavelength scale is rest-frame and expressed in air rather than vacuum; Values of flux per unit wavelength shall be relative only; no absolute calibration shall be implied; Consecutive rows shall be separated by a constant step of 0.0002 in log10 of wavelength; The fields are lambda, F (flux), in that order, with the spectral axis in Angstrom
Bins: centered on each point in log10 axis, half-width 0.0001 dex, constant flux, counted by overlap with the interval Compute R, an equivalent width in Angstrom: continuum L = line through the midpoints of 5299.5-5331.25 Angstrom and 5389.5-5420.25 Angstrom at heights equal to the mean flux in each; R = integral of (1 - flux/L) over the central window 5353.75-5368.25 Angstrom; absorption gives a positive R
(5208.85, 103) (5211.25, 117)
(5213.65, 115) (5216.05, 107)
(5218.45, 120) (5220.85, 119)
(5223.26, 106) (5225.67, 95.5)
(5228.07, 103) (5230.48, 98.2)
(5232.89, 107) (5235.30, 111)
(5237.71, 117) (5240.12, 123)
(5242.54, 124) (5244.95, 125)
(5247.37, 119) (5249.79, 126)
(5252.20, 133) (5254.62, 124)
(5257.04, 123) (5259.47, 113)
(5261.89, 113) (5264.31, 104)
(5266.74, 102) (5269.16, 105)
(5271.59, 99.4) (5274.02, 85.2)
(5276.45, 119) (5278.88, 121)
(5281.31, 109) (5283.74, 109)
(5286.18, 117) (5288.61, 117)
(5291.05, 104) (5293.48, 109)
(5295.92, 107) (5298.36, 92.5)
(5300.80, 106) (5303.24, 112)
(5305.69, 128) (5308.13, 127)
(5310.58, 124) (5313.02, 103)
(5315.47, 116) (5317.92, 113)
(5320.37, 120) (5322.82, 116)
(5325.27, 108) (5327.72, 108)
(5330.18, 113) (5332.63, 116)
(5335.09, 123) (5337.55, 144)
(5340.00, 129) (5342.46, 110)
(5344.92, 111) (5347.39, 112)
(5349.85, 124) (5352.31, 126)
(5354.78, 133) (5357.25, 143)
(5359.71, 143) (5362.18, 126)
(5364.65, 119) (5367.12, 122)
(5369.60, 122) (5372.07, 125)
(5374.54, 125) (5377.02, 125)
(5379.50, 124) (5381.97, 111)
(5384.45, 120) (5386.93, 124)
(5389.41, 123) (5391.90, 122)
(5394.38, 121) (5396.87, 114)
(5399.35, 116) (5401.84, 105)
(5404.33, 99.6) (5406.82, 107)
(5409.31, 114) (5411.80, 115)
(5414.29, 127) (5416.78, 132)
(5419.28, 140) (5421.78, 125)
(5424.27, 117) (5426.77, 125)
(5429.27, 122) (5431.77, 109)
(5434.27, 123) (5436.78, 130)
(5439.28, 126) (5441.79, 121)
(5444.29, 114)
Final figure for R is -1.8 Angstrom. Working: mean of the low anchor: 115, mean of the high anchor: 118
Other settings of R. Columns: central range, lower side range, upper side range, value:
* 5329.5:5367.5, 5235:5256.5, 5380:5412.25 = -2.39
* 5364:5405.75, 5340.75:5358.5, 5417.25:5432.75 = 1.57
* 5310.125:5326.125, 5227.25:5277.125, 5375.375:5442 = 0.27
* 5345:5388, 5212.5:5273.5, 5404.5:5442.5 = -2.07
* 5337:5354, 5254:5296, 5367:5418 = -0.97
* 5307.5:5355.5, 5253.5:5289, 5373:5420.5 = -1.61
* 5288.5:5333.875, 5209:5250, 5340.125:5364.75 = 3.23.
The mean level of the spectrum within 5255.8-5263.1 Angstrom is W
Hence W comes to 116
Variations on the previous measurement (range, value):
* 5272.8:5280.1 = 108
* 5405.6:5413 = 112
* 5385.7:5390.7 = 123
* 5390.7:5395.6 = 122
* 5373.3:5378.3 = 125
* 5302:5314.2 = 119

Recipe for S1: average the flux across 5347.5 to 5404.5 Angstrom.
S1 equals 122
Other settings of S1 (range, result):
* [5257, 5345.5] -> 113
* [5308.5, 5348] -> 117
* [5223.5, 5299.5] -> 111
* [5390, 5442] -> 120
